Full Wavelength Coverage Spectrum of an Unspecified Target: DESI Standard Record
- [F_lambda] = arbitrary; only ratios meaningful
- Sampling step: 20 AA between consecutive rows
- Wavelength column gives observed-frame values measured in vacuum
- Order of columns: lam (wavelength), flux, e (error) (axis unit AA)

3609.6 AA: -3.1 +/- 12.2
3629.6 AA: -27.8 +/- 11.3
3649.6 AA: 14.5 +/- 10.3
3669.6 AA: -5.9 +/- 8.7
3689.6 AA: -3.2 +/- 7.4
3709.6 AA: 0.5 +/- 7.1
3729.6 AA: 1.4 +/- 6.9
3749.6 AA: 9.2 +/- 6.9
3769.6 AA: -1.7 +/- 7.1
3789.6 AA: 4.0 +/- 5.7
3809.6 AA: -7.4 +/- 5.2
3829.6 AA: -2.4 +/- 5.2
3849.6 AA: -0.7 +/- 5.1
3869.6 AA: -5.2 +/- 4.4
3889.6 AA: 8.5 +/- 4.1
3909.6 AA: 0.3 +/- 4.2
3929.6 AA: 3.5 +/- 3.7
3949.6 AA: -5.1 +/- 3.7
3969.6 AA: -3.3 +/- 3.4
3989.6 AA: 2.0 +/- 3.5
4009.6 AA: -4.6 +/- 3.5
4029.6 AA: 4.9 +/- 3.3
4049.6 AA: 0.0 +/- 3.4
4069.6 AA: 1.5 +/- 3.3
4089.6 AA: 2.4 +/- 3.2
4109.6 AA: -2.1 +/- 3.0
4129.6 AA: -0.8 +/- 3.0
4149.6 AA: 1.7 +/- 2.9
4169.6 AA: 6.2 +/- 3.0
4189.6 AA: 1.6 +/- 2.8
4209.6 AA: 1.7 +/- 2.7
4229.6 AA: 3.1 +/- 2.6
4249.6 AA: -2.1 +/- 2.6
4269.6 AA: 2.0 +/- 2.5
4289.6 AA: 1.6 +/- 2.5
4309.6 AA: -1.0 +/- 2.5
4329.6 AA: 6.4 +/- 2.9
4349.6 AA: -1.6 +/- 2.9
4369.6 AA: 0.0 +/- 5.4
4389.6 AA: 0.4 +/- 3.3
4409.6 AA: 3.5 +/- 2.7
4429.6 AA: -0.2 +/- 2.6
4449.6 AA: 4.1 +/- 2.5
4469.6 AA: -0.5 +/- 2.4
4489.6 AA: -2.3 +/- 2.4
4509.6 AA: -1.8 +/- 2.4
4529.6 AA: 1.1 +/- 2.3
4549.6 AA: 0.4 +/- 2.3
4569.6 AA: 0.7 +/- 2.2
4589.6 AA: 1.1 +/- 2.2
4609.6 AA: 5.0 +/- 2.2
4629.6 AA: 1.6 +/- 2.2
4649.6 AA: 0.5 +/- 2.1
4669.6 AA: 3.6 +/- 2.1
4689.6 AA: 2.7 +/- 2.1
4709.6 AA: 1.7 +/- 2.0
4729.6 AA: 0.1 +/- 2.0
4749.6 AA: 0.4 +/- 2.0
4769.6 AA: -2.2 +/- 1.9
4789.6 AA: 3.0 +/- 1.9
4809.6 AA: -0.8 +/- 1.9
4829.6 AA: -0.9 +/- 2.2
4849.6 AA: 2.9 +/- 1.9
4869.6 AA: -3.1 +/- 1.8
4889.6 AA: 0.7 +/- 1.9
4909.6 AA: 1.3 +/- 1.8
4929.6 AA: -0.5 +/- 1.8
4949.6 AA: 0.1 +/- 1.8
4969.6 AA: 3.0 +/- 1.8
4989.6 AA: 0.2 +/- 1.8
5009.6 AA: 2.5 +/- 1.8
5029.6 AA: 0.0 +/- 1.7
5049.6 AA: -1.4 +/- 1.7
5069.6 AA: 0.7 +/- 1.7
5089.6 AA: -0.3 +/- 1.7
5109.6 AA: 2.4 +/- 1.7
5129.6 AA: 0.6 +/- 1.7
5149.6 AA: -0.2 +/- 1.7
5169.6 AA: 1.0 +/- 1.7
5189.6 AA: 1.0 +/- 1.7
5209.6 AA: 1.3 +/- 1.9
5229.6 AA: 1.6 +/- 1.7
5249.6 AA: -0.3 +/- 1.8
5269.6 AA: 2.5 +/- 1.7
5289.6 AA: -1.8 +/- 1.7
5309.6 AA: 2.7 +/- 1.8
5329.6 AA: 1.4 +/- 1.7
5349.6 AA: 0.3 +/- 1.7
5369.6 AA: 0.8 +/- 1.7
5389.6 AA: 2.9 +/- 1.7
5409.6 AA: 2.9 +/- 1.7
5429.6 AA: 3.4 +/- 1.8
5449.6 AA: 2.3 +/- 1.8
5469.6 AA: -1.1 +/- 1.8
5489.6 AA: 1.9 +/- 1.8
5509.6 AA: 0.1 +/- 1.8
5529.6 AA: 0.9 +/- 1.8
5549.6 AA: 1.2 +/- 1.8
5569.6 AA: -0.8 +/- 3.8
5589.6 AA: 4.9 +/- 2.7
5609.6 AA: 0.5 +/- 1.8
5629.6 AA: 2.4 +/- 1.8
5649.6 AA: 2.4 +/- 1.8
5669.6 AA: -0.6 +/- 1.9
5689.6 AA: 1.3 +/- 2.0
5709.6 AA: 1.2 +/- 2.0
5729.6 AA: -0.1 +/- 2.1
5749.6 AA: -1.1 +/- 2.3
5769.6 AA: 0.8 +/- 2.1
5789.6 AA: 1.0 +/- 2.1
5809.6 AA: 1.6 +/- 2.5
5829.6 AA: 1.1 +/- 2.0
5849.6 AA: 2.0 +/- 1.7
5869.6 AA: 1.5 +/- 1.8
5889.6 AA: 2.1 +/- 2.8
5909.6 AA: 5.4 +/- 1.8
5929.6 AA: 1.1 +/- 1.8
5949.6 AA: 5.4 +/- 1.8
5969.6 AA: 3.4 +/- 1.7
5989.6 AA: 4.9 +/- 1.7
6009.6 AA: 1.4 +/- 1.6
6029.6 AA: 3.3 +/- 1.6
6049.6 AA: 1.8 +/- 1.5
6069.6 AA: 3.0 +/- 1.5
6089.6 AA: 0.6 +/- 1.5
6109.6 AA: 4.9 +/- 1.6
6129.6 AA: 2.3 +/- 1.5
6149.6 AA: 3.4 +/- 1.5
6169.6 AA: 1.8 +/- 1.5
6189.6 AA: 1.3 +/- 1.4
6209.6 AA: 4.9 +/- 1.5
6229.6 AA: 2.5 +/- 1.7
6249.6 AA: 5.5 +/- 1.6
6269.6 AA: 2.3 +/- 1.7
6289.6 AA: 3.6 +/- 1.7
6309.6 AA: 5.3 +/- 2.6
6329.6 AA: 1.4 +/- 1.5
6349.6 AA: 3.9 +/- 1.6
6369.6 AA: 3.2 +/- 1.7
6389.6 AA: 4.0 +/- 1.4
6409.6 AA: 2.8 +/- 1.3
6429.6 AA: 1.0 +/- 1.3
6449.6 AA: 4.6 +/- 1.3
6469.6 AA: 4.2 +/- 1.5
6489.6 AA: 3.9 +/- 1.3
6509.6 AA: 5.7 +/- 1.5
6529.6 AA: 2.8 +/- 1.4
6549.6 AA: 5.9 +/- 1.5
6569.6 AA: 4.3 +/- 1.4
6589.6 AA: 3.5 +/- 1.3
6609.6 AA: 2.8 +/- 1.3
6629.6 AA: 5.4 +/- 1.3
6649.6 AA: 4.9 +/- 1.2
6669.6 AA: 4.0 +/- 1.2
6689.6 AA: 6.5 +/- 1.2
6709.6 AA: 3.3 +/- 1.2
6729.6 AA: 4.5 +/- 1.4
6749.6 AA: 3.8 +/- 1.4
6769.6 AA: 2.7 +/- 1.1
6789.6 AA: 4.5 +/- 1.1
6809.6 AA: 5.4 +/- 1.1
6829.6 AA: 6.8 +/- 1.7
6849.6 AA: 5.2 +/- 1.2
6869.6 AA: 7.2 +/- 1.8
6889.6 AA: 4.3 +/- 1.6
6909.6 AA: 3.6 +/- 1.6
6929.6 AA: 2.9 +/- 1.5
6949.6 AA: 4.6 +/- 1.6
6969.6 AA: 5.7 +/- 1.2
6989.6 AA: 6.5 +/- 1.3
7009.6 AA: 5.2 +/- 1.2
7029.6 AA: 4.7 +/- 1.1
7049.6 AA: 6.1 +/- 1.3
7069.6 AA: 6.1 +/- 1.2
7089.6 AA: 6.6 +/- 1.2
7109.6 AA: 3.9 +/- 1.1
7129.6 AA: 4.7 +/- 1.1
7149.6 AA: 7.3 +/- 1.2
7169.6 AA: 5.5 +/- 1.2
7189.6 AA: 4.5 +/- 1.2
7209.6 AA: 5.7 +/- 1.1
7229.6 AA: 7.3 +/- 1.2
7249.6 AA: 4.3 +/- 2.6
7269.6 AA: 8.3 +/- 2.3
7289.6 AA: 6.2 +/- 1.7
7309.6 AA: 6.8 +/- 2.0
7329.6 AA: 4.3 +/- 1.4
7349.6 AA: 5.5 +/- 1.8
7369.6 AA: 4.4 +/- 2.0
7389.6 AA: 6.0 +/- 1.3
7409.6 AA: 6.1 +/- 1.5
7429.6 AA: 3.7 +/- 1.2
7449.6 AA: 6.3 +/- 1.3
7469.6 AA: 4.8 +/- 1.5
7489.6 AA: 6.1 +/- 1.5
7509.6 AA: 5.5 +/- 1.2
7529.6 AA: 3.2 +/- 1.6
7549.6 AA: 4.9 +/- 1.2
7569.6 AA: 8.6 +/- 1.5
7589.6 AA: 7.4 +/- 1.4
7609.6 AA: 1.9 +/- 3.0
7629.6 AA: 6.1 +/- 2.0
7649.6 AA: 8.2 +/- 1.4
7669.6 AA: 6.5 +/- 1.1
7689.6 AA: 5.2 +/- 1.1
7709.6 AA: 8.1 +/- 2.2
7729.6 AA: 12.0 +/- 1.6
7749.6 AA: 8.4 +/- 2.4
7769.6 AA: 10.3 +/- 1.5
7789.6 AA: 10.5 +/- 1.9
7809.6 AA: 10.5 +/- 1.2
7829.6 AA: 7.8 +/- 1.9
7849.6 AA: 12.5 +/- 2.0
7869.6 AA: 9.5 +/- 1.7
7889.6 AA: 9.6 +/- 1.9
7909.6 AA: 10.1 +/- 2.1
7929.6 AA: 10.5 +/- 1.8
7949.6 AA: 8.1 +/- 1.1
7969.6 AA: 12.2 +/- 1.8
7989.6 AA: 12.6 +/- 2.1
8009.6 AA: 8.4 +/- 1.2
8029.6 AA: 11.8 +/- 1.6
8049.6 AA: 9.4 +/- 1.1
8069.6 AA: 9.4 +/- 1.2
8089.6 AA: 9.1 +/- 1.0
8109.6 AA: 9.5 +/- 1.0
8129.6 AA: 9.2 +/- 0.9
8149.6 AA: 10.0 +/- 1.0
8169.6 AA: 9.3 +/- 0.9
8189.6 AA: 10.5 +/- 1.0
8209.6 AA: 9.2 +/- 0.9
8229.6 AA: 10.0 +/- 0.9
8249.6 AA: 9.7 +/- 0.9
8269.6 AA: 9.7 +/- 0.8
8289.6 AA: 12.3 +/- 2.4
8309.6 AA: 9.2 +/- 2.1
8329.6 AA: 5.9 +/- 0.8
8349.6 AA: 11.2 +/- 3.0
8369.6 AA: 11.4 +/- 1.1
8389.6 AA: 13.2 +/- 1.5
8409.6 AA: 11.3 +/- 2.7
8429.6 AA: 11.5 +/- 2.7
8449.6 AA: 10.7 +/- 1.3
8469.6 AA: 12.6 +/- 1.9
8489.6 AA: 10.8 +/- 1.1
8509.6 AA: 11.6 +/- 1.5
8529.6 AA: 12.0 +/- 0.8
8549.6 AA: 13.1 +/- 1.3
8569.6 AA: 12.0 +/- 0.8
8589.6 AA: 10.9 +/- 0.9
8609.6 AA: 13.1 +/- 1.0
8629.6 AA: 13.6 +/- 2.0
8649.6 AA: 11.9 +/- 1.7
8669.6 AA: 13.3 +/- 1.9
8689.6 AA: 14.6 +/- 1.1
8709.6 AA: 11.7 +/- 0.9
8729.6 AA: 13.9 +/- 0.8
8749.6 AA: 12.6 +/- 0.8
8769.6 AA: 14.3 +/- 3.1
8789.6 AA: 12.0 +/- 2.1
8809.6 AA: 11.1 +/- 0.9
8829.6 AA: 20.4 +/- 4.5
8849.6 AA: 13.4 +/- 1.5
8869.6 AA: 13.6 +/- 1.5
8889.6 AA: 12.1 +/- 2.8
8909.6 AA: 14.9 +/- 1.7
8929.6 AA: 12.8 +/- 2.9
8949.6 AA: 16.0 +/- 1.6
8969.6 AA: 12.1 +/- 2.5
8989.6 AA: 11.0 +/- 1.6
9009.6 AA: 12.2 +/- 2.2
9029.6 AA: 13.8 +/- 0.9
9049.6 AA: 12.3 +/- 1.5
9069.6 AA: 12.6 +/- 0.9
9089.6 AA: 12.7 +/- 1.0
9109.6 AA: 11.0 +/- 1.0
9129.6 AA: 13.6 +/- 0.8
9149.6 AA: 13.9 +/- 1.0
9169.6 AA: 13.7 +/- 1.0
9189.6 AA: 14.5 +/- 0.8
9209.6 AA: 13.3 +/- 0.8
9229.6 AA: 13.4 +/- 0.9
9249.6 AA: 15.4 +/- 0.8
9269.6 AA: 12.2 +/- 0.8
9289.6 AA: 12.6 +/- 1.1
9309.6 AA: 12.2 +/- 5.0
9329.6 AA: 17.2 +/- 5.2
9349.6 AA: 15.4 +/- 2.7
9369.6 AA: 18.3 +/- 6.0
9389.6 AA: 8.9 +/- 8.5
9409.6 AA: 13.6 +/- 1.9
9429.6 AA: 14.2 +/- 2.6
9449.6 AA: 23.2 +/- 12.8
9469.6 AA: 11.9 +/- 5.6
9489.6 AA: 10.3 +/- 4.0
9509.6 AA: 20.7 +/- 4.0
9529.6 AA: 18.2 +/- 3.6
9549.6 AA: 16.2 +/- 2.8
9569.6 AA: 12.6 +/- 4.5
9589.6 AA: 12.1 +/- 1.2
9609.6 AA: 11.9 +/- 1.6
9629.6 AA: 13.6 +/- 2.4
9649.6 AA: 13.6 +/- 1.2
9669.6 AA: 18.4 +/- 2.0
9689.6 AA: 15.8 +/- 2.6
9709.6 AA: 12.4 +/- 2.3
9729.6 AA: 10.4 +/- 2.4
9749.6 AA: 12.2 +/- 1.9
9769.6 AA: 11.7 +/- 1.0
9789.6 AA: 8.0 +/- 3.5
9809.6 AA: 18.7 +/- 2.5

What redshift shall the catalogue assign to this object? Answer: 0.935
